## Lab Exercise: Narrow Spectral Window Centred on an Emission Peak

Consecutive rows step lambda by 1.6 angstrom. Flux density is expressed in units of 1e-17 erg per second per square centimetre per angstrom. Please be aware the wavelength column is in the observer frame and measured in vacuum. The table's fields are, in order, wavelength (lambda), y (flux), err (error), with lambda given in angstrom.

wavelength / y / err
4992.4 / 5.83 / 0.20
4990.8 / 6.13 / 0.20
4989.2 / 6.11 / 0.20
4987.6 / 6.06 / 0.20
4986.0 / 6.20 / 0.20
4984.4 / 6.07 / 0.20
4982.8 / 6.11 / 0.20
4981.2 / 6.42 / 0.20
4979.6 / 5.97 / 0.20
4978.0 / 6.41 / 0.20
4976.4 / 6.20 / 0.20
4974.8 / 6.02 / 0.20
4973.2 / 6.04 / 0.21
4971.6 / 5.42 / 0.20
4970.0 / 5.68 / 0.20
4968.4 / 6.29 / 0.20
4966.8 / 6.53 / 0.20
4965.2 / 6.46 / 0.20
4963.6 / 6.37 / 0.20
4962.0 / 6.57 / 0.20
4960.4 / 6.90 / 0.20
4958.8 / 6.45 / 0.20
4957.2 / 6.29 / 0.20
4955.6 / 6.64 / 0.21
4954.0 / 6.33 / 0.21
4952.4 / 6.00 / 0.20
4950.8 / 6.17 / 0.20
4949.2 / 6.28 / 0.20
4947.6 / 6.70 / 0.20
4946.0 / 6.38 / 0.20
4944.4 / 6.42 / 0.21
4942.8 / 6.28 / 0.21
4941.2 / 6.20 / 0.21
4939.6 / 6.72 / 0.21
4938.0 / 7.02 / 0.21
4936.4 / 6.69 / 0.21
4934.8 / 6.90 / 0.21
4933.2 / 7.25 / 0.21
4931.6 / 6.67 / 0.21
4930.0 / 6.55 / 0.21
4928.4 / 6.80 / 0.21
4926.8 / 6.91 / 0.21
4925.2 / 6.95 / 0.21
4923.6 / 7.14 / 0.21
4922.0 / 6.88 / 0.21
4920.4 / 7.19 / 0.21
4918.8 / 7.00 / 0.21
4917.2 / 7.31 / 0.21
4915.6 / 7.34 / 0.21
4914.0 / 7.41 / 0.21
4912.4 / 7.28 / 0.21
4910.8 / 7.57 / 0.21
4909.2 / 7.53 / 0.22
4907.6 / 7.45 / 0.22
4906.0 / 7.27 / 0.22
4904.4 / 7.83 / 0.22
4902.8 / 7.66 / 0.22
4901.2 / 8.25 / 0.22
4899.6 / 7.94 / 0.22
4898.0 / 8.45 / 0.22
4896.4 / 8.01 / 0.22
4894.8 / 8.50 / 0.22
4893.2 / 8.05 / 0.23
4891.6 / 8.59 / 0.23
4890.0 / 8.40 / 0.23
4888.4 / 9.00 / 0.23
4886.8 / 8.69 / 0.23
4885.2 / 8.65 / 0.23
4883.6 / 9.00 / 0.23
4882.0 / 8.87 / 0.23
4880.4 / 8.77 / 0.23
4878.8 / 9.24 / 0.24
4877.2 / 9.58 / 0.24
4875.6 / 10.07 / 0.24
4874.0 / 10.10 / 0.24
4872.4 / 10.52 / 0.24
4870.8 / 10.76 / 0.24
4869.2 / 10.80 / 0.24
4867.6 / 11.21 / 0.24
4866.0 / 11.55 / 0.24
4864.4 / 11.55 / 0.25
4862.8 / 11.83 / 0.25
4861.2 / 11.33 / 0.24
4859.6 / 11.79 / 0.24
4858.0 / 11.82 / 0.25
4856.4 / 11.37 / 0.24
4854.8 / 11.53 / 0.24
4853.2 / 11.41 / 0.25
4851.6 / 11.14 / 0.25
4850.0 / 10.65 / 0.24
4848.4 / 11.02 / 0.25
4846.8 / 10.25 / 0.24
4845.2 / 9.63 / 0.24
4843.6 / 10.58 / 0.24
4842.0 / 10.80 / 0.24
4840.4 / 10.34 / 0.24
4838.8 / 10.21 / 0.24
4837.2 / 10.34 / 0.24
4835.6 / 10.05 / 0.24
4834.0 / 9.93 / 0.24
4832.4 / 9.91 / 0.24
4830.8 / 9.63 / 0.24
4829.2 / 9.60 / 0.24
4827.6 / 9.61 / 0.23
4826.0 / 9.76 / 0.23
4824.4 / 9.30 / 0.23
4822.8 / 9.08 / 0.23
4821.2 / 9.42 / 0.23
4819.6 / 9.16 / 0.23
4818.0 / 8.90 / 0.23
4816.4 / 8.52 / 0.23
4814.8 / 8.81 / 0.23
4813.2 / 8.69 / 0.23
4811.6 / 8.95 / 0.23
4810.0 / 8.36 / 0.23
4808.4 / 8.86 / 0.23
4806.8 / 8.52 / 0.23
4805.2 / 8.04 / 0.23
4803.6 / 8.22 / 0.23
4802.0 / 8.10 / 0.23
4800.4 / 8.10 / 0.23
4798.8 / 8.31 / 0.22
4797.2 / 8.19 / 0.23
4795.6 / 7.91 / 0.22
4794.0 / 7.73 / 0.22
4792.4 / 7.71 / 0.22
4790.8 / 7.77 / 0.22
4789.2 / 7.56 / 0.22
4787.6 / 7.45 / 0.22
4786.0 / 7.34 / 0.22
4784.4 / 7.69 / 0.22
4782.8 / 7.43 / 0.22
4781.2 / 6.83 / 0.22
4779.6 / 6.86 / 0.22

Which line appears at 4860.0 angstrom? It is C IV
